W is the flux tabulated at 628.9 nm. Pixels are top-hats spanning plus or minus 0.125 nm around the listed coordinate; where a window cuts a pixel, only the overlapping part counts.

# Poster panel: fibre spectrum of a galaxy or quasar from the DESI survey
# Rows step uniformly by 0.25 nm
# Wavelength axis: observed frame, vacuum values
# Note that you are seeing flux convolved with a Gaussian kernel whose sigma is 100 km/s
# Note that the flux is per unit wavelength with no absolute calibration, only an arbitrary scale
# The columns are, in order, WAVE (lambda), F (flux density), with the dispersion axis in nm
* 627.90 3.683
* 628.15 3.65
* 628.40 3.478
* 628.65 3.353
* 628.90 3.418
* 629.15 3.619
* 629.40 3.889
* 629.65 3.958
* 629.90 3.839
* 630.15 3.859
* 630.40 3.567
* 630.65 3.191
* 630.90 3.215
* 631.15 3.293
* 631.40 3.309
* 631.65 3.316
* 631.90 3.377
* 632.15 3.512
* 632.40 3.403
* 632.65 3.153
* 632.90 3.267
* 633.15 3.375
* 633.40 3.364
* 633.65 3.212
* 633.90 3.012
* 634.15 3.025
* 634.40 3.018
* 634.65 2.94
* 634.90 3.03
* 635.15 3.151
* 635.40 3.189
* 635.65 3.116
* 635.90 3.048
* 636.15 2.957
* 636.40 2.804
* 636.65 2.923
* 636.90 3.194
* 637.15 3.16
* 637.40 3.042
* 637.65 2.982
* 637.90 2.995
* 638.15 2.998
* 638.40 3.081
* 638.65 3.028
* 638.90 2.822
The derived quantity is 3.418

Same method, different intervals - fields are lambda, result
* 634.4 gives 3.018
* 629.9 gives 3.839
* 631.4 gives 3.309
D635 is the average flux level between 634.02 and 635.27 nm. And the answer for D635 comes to 3.03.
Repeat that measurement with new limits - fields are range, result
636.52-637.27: 3.09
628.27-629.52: 3.55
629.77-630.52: 3.76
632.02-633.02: 3.33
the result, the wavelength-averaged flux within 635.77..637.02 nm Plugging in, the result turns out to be 2.98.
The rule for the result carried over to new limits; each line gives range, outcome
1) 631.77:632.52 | 3.43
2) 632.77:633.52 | 3.33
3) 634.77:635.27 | 3.09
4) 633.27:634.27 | 3.15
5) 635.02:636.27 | 3.09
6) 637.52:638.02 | 2.99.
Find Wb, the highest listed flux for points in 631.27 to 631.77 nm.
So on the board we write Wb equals 3.316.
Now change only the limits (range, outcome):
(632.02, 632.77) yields 3.512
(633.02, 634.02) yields 3.375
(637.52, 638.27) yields 2.998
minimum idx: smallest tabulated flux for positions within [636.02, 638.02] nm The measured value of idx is 2.804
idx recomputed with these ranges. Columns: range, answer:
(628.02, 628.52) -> 3.478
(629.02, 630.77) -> 3.191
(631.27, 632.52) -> 3.309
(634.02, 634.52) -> 3.018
